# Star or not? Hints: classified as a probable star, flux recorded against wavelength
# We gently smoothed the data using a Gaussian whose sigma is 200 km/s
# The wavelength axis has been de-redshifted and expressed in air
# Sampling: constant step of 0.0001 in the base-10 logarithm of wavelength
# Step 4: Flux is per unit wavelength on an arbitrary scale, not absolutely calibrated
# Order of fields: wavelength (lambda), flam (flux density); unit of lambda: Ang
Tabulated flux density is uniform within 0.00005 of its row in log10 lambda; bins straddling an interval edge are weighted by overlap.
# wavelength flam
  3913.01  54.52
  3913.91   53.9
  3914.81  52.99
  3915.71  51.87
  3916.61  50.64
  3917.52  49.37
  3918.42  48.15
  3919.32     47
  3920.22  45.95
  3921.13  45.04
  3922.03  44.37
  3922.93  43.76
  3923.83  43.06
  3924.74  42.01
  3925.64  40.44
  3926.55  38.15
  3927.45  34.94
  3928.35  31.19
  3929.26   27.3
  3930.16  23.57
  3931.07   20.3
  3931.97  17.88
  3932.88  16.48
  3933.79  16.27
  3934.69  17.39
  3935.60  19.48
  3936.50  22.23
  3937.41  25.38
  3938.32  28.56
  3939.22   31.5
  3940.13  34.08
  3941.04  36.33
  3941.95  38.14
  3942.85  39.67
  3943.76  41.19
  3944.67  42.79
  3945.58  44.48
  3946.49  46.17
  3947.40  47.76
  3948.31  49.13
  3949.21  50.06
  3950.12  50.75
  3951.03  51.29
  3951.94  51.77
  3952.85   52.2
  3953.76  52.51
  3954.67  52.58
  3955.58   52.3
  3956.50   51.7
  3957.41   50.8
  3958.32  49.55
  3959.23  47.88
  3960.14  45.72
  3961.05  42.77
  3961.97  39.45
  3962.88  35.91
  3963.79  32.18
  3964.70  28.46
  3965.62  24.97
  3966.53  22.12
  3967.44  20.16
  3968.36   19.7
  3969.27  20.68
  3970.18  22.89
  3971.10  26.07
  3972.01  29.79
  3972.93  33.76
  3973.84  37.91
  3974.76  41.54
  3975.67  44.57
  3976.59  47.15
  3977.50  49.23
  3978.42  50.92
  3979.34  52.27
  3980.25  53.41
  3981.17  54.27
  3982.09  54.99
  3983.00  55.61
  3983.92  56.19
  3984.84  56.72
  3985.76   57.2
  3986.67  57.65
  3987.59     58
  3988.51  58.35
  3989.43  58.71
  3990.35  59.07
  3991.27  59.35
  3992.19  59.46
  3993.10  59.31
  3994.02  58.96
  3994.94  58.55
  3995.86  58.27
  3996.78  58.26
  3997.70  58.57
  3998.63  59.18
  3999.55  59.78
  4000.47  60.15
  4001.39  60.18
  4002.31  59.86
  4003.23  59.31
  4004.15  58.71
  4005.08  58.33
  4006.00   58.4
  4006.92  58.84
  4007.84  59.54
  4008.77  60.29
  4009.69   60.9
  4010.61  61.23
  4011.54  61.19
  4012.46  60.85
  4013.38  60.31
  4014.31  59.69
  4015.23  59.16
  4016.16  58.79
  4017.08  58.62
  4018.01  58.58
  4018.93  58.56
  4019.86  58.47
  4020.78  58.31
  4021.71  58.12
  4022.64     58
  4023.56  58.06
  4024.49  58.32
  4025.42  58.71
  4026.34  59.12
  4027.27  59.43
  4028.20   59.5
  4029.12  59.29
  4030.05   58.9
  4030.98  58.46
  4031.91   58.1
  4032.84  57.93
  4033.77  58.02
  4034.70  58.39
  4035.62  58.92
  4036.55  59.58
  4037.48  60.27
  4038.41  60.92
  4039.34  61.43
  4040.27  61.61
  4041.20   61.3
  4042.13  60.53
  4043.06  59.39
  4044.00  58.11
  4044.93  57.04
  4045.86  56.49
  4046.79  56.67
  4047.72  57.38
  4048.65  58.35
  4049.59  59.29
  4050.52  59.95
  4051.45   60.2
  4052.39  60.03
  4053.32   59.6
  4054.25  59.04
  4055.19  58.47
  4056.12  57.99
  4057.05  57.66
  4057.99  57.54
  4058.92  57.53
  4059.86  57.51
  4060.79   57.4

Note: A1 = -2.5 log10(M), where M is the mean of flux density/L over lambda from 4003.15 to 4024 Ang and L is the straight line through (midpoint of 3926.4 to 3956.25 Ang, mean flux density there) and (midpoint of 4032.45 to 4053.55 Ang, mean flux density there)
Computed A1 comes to -0.129 mag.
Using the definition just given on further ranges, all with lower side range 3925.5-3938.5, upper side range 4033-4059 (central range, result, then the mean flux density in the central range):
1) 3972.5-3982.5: -0.220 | 47.3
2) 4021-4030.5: -0.113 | 58.7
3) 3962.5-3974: 0.305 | 27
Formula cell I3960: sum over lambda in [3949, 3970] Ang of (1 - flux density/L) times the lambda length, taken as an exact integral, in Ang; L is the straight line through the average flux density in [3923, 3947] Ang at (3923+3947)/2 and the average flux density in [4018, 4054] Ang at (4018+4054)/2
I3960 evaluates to -1.6 Ang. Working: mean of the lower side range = 31.7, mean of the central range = 40.7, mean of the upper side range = 59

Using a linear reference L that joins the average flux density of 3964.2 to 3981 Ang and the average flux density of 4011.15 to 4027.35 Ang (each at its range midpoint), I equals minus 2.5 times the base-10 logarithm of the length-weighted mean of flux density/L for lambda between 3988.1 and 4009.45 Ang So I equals -0.219 mag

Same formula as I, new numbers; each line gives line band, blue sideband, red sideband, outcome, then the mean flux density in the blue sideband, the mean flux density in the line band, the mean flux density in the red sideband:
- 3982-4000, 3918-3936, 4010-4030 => -0.14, 33.1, 58.2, 59.2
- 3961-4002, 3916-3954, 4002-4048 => 0.05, 38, 47.1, 59.1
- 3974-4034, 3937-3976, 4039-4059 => -0.17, 39.2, 57.5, 58.9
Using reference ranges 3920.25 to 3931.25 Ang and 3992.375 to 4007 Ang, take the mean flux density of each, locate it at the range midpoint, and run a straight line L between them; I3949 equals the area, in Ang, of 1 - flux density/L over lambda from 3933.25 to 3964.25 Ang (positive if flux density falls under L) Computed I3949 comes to 2.3 Ang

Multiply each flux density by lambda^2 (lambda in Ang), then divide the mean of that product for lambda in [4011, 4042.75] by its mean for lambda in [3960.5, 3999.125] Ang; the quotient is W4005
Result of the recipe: 1.3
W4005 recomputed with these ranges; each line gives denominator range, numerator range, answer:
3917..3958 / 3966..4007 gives 1.32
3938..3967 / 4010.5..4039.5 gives 1.44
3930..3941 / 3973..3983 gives 2.13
